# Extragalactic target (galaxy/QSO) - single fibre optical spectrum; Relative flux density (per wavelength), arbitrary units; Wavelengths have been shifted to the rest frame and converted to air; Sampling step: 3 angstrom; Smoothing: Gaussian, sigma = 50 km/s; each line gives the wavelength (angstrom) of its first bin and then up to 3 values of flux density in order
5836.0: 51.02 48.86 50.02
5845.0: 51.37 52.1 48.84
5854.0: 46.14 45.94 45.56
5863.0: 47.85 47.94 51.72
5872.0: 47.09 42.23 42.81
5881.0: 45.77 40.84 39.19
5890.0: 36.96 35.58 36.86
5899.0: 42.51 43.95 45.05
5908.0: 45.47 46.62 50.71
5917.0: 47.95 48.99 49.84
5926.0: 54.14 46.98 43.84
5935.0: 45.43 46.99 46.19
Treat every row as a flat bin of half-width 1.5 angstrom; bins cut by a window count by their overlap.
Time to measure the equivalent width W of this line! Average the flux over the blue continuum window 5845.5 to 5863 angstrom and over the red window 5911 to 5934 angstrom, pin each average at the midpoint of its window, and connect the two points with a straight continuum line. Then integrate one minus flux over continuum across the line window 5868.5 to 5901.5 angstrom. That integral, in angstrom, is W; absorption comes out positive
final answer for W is 4.5 angstrom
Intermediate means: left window 47.9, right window 48.7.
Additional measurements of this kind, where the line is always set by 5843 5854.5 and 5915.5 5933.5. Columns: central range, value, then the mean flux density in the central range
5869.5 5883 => 1.3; 44.9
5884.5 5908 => 4.2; 40.4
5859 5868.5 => 0.4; 47.7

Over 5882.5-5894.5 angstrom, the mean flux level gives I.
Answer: 38.1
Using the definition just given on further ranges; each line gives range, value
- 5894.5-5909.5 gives 42.8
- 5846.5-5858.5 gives 48.3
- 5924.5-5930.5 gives 50.6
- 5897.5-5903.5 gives 43.2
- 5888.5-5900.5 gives 38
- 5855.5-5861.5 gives 45.8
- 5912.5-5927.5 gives 50.3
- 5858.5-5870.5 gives 48.3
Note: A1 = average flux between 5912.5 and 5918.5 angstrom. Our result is 49.3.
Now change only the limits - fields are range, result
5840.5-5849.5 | 51.2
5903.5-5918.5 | 47.2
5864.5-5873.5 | 48.9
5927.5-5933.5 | 45.4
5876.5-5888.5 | 42.2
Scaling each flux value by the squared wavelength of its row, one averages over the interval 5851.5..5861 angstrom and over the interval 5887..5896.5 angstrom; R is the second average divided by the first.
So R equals 0.81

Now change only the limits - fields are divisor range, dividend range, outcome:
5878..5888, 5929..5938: 1.09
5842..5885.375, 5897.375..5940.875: 1.02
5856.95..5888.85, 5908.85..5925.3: 1.10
